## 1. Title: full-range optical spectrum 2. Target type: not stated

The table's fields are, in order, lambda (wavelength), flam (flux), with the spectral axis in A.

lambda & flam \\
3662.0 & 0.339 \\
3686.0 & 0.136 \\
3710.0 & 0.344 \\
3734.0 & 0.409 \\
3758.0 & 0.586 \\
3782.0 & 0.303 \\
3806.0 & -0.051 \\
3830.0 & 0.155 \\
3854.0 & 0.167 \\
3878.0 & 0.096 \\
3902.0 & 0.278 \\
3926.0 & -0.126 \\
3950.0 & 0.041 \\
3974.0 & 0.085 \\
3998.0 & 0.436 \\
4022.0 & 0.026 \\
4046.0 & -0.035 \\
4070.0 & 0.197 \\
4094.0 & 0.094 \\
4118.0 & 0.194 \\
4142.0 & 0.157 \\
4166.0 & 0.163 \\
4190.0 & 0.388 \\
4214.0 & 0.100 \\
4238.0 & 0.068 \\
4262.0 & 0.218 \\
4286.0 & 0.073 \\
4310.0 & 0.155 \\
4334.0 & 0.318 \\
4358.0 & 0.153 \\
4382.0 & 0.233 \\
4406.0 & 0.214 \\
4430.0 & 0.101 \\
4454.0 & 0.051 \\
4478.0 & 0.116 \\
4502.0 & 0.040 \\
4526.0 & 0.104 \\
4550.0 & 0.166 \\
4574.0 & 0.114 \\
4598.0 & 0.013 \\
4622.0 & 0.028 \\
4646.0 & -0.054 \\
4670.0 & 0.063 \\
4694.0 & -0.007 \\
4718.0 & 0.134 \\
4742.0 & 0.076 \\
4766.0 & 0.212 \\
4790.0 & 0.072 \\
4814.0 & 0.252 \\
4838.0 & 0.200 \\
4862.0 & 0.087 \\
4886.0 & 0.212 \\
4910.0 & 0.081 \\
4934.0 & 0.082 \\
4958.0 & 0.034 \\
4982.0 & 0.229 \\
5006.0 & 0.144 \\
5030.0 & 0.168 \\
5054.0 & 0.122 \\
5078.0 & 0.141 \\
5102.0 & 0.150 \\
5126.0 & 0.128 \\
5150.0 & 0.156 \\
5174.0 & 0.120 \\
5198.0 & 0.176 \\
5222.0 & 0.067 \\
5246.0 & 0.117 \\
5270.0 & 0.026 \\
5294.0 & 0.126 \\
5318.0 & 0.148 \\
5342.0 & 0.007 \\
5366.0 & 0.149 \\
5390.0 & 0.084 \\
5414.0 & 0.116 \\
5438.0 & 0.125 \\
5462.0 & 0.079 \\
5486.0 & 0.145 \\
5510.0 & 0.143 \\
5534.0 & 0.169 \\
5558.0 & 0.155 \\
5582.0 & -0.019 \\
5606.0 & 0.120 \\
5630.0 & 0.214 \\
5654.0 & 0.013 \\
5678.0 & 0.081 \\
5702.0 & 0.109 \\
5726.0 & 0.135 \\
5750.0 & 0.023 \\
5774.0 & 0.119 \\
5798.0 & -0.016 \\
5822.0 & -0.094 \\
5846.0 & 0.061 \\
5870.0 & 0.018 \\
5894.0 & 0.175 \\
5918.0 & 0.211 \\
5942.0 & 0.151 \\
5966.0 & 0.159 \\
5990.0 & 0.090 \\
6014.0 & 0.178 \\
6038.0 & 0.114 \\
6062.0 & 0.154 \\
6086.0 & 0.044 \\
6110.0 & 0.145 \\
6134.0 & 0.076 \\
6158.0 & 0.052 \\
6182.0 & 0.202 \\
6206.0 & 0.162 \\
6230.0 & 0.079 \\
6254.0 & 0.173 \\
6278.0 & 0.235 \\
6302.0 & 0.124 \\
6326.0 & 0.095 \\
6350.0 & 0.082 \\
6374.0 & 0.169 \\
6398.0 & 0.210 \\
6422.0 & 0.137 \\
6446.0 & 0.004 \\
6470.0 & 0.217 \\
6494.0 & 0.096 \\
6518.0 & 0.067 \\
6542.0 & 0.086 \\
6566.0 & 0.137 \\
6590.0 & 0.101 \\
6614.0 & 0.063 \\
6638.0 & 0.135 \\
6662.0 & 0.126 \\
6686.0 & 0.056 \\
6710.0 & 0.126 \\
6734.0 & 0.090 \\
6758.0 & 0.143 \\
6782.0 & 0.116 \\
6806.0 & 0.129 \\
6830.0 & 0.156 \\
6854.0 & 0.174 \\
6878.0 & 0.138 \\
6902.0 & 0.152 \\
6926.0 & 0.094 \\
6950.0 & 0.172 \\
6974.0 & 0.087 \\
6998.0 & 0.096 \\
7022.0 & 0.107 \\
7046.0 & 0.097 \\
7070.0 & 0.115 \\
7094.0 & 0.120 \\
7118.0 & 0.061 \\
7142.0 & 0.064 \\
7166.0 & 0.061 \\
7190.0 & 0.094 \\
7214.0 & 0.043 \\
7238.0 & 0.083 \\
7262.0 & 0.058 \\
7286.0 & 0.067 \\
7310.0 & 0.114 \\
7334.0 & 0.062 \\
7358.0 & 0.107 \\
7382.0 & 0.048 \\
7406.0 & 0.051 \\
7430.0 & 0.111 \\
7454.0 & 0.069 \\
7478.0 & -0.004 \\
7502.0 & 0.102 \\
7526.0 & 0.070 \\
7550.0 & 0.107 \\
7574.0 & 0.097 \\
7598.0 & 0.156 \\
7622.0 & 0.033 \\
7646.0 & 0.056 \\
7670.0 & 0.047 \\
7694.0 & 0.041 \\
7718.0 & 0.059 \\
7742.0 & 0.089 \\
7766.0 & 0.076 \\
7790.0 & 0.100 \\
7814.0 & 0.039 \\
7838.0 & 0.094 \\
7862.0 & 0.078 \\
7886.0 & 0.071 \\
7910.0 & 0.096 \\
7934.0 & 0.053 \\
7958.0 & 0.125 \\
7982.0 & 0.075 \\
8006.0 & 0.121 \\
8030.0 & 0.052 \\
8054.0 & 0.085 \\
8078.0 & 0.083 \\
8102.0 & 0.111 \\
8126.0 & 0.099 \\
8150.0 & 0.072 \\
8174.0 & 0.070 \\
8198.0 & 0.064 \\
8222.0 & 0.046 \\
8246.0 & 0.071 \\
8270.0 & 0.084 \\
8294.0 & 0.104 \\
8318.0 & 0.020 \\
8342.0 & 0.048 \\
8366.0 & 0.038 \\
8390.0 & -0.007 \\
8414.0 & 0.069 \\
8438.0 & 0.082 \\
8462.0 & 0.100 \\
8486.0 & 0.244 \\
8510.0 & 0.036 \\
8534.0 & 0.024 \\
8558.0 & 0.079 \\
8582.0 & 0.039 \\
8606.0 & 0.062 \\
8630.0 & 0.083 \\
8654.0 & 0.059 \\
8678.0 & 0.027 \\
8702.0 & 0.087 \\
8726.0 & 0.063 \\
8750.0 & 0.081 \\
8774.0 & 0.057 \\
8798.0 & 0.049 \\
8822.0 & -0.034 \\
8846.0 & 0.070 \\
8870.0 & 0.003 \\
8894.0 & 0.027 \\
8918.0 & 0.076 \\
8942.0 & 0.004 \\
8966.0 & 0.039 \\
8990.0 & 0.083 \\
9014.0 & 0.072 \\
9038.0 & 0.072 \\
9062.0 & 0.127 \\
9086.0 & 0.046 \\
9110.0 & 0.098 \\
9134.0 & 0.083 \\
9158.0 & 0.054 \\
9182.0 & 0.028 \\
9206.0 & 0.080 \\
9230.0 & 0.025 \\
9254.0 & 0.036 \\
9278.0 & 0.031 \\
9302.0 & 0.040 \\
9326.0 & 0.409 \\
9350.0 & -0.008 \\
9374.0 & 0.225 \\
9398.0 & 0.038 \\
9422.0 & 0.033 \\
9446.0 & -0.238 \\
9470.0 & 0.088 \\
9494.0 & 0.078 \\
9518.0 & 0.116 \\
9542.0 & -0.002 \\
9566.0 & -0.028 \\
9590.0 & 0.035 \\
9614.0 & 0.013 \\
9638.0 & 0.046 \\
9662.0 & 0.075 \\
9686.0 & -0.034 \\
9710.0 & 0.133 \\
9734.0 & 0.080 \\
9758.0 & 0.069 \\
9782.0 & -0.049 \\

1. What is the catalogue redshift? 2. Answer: 0.29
